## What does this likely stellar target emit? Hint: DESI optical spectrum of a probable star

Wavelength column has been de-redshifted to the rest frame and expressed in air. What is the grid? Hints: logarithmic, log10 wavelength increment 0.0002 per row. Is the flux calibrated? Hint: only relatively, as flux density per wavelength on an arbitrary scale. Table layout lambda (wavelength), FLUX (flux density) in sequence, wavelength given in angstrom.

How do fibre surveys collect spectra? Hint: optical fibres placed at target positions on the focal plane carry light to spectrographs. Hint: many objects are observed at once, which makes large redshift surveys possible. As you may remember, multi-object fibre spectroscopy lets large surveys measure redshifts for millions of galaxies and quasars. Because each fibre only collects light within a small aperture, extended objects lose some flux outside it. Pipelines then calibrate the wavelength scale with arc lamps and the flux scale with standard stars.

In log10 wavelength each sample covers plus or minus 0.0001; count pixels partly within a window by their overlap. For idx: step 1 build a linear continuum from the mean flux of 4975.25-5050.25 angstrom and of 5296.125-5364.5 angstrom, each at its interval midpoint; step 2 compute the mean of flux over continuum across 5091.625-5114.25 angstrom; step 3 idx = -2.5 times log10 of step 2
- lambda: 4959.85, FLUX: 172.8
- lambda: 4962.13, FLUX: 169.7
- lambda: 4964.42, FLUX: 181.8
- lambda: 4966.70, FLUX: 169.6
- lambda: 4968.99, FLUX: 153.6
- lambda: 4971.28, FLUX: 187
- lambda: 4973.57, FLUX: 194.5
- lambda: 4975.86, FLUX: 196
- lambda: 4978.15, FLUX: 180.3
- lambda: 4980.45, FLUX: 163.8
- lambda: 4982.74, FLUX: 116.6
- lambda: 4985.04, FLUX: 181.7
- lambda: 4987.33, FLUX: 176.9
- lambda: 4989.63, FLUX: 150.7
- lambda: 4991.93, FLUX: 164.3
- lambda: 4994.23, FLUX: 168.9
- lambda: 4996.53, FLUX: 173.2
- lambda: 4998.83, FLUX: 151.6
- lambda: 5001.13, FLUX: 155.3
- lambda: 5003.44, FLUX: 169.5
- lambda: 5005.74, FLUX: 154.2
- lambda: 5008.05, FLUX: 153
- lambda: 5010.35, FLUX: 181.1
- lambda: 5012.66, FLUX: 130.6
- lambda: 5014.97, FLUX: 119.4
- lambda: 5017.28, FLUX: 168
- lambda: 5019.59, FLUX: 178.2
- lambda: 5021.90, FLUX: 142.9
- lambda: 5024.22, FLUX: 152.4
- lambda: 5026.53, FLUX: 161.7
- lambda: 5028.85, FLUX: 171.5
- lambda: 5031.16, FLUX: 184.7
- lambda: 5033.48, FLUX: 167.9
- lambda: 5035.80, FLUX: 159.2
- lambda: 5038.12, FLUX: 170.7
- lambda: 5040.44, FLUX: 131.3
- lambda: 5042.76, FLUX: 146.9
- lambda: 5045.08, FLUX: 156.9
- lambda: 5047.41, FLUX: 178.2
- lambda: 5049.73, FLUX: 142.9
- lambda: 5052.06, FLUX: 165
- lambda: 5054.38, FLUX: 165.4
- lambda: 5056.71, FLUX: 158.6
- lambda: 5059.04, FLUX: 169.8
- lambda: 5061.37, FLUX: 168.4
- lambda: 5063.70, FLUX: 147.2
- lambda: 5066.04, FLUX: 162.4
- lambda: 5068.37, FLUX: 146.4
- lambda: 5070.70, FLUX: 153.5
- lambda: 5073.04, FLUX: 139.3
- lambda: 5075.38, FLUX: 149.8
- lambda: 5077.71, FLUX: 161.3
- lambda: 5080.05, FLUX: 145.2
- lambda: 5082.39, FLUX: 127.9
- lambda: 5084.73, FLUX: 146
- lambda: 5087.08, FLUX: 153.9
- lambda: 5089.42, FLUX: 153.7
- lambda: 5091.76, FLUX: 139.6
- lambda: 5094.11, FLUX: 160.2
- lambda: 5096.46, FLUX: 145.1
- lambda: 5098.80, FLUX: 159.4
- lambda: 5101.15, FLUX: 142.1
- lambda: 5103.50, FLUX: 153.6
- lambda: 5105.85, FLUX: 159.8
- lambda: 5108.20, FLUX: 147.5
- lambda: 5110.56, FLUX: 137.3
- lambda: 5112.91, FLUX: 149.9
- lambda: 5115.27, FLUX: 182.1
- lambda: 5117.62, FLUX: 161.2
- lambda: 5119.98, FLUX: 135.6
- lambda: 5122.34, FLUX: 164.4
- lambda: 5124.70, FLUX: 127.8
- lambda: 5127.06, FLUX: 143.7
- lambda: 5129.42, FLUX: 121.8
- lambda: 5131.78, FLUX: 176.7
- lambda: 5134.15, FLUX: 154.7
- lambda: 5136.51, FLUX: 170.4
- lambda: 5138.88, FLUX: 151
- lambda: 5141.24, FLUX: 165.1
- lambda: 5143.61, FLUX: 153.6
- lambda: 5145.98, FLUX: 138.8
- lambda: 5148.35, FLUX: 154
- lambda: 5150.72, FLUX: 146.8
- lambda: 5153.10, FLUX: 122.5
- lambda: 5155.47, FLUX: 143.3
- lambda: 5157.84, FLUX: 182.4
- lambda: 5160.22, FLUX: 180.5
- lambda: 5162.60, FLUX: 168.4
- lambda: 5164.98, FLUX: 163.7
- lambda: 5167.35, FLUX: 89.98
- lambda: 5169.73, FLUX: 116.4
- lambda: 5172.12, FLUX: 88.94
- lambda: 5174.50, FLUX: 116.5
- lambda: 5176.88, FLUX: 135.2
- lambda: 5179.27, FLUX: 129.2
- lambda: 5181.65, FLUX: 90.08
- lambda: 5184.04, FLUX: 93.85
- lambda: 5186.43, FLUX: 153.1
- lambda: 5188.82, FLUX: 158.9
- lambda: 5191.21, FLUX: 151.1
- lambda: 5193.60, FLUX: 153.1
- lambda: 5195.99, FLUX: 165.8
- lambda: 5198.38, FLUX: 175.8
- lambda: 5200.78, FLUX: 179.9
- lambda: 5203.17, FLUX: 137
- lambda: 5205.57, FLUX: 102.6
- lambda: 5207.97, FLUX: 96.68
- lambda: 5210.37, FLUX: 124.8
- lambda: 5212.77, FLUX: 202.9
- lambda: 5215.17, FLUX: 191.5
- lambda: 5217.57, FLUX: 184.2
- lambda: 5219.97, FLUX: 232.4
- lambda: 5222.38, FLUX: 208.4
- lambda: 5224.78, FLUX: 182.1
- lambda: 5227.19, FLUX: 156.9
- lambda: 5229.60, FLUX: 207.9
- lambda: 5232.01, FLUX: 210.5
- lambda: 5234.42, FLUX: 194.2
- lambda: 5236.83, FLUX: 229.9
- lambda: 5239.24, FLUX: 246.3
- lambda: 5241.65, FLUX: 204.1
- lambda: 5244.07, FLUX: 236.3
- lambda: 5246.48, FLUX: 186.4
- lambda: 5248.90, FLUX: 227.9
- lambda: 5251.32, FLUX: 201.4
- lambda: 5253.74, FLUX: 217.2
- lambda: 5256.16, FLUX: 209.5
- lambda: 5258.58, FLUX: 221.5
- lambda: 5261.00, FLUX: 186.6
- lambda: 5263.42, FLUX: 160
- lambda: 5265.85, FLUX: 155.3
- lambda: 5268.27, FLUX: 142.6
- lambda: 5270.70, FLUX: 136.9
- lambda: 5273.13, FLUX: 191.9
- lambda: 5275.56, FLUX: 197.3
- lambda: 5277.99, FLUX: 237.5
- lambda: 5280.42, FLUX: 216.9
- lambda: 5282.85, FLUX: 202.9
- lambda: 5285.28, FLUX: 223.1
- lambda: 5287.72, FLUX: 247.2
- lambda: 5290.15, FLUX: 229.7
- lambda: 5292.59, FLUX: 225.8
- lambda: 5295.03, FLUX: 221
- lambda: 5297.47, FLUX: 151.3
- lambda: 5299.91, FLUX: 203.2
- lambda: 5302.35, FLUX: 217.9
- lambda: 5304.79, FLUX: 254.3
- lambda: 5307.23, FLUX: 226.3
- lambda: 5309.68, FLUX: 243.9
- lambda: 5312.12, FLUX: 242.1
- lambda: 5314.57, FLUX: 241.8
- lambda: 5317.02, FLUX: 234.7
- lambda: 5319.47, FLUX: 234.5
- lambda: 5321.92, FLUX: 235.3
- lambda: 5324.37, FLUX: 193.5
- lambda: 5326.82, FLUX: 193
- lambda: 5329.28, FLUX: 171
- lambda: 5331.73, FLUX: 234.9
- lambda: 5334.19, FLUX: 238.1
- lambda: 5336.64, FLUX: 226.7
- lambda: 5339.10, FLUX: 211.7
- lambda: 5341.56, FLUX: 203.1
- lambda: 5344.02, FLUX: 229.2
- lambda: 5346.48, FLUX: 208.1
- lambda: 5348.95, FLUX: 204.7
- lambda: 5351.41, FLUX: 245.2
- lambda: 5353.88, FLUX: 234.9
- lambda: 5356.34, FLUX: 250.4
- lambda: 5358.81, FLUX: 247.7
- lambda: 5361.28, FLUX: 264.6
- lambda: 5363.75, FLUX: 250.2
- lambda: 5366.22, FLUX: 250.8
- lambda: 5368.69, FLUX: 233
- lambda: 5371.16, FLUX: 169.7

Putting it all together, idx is 0.19 mag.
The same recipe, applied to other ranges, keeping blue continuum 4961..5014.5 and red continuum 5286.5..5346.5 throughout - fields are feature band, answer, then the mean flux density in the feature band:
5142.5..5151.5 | 0.28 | 148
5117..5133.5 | 0.27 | 147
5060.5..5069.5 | 0.15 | 156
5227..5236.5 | 0.04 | 200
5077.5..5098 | 0.23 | 148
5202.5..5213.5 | 0.49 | 130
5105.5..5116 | 0.21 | 154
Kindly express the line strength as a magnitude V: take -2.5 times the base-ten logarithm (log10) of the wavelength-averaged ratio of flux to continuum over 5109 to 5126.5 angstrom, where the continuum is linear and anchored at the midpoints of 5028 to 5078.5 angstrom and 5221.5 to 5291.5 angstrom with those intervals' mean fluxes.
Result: 0.15 mag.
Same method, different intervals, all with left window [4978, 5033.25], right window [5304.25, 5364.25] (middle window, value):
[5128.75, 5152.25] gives 0.22 mag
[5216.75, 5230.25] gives 0.06 mag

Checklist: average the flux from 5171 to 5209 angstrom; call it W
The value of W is 133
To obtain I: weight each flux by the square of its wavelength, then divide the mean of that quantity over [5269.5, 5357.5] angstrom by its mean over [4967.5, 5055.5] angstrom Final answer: 1.5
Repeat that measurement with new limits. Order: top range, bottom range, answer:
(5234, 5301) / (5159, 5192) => 1.61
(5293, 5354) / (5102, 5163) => 1.54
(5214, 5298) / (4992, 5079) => 1.39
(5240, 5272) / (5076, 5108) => 1.36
